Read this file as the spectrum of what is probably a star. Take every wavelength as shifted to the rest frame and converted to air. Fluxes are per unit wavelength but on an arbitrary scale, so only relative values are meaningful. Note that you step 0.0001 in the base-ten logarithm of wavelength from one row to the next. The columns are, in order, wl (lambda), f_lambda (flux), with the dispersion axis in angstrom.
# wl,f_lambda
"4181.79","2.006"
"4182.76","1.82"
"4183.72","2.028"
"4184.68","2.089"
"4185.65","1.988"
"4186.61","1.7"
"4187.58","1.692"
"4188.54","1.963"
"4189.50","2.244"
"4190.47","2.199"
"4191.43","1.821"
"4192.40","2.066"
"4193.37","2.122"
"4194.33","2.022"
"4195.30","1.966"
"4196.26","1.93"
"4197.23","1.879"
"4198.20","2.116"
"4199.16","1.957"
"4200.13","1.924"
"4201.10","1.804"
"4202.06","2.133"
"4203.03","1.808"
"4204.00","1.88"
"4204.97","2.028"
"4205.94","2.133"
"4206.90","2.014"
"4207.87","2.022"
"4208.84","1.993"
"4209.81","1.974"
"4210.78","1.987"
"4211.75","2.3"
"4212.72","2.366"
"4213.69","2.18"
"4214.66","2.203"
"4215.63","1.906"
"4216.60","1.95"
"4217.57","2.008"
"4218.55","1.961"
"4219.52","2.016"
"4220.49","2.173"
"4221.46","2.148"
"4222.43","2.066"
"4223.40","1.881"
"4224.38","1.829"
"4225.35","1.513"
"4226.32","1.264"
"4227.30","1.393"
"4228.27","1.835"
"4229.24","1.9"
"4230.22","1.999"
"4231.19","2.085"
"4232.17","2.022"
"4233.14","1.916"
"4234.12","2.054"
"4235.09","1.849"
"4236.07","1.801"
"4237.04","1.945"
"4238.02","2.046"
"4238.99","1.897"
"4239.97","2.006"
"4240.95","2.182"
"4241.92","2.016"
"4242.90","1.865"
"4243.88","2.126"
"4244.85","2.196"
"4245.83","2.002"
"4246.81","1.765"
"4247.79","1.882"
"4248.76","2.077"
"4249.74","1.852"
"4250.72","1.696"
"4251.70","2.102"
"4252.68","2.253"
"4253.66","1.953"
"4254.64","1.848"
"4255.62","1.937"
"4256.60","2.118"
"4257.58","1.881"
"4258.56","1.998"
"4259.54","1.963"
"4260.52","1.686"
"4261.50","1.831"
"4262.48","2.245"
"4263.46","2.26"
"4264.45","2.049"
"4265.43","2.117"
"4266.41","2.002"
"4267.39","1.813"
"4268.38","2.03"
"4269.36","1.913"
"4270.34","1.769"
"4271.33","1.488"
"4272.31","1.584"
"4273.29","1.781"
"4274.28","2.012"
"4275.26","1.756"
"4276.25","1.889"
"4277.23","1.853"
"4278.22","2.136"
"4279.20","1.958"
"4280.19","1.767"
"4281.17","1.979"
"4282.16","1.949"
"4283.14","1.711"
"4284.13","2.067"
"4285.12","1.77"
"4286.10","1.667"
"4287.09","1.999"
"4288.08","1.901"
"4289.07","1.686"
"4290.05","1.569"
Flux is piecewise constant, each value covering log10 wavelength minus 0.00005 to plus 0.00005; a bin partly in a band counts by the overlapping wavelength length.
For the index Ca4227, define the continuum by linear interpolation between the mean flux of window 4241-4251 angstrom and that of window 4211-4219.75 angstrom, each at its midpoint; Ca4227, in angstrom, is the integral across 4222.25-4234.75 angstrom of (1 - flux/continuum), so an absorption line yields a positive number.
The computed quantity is 1.3 angstrom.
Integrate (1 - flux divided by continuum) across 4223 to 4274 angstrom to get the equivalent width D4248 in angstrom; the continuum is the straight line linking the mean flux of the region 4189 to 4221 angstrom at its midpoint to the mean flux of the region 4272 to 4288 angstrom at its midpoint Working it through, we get 0.6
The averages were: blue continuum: 2.03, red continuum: 1.87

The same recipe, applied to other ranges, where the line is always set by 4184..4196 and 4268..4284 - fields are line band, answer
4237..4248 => -0.5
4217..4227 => 0.3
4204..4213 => -0.5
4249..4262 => -0.3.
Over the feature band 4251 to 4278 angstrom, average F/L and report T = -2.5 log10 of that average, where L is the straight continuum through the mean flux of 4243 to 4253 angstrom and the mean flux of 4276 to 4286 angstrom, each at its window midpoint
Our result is 0.007 mag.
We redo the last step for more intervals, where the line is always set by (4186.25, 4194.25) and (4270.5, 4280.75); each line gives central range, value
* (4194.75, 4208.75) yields -0.006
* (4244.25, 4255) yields -0.056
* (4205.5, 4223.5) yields -0.073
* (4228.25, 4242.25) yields -0.043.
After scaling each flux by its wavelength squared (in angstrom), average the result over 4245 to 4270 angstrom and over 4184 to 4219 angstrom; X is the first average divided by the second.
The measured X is 1.01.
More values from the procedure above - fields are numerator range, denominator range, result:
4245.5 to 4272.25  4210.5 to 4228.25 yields 1.01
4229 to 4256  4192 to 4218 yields 0.99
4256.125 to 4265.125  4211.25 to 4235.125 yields 1.04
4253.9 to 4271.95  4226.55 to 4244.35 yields 1.02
